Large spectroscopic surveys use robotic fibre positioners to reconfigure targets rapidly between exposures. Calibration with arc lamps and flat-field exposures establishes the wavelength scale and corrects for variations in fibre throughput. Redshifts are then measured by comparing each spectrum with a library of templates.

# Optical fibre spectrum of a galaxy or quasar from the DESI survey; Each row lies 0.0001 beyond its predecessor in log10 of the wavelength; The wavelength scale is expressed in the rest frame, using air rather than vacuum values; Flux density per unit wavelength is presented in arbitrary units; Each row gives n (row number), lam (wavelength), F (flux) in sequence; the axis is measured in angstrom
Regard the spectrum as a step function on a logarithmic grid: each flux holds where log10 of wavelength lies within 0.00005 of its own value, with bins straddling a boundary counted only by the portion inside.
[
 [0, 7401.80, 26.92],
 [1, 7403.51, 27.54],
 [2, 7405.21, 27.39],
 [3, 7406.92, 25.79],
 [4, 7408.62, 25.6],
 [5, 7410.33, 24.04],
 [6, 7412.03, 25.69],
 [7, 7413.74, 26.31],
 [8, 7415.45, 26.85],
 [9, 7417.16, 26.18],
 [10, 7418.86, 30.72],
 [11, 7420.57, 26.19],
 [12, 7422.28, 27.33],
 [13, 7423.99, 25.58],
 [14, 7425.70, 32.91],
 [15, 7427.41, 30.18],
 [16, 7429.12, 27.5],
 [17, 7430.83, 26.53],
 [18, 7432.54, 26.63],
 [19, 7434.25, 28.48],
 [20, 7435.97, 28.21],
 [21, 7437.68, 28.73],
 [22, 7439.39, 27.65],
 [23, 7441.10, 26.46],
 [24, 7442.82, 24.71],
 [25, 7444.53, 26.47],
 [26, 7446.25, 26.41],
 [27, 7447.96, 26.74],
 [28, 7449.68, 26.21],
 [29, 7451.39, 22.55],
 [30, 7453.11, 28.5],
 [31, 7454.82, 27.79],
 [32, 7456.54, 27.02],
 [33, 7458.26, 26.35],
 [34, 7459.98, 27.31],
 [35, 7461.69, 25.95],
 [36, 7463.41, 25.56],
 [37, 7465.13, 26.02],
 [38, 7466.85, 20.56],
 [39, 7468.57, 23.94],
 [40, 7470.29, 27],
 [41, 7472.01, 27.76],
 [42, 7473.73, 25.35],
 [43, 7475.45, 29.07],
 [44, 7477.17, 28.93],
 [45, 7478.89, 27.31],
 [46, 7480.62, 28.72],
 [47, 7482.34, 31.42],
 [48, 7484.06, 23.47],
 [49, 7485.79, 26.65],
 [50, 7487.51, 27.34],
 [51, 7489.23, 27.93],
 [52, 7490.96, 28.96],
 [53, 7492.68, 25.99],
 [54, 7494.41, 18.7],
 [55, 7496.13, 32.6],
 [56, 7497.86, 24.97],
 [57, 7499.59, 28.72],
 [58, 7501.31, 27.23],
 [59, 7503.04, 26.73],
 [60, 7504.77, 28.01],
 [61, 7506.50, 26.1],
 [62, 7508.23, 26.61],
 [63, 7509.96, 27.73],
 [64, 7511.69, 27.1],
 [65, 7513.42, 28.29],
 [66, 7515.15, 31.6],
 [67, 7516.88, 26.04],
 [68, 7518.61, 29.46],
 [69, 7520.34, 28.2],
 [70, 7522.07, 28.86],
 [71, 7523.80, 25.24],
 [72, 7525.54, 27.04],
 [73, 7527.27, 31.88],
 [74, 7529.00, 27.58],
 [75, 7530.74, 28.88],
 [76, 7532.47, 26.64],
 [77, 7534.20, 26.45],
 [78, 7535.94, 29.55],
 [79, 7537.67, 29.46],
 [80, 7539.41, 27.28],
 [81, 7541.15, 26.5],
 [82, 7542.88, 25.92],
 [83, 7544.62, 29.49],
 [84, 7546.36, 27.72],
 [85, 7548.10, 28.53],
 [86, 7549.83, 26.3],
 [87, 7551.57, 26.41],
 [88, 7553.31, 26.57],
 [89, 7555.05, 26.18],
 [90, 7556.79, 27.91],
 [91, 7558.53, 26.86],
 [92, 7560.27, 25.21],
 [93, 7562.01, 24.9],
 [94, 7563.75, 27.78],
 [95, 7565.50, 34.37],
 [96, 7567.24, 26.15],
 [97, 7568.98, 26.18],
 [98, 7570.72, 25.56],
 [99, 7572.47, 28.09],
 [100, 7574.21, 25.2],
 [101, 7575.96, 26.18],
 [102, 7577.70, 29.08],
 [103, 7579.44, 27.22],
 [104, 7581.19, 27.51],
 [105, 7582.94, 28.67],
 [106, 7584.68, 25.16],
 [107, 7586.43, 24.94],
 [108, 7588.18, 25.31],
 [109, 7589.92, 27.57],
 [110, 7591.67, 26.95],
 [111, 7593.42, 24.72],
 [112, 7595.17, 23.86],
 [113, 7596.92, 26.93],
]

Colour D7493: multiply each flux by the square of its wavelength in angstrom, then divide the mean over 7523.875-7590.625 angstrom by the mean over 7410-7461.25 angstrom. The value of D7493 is 1.04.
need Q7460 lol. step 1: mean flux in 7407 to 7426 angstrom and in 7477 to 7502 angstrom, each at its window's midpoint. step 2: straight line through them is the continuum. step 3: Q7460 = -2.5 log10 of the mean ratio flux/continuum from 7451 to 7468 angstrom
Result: 0.05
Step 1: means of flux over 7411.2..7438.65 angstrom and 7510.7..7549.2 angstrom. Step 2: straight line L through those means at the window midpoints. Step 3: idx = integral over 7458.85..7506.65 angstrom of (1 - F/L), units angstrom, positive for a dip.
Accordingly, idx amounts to 2.04 angstrom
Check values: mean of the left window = 27.8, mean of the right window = 28.1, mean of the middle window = 26.7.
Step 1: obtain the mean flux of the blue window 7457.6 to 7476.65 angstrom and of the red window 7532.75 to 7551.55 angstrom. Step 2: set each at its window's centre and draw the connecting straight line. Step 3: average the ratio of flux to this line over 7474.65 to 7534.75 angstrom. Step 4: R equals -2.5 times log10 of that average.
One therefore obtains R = -0.033 mag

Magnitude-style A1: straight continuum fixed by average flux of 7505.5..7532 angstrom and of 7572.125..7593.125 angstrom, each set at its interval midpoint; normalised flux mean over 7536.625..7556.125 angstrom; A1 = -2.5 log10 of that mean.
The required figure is 0.01 mag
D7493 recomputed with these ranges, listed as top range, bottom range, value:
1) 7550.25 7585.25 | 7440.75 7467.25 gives 1.07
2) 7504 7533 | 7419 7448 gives 1.04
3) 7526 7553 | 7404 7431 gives 1.06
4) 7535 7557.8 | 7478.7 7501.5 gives 1.03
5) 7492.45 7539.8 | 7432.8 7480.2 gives 1.06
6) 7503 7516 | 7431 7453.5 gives 1.06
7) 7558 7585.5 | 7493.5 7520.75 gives 1.01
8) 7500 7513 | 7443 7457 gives 1.05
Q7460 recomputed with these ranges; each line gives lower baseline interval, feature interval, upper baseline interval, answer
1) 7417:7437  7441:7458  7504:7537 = 0.07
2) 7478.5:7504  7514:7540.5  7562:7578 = -0.04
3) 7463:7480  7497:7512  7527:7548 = 0.00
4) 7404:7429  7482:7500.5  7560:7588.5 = 0.01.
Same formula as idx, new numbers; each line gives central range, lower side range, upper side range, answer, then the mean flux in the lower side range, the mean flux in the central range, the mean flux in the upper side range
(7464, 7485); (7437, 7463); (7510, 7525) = 0.4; 26.6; 26.6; 28.1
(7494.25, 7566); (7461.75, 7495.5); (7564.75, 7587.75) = -2.2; 26.4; 27.6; 27.2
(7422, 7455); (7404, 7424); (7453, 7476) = -1.1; 26.5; 27.3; 26.2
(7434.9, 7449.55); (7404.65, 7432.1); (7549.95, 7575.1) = 0.1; 27.2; 26.9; 26.9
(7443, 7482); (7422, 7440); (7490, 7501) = 1.4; 28.2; 26.5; 26.7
